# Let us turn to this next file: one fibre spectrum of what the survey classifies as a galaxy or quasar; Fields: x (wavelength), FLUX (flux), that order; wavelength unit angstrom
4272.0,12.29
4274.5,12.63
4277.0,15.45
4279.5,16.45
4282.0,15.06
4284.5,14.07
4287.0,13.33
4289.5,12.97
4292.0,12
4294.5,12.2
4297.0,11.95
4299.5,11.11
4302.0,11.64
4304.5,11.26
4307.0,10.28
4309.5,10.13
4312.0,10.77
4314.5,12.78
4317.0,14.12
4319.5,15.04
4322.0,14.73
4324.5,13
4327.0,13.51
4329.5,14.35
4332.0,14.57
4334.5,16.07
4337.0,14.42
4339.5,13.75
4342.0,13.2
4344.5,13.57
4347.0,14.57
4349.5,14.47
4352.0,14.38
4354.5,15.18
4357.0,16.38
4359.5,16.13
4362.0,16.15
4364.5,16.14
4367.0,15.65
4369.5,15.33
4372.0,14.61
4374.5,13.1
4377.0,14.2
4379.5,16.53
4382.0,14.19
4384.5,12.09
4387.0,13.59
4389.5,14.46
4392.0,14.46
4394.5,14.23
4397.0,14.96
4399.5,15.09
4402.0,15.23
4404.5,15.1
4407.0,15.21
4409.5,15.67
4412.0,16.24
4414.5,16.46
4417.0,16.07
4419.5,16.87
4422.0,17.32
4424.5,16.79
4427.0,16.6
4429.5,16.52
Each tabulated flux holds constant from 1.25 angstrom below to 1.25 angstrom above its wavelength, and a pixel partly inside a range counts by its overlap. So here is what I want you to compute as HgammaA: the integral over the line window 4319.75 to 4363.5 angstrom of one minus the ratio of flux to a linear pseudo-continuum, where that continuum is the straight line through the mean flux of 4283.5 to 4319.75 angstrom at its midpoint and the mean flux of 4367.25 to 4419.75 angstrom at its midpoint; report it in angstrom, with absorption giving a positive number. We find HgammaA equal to -4.2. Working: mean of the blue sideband 12.2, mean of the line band 14.6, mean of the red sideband 14.9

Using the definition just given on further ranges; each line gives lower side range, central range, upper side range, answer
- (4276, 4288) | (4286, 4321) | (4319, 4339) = 6.1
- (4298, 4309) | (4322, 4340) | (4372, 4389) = -3.3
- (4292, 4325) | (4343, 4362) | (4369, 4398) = -2.2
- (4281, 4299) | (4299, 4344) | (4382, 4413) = 1.3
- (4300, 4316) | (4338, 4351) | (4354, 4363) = 0.7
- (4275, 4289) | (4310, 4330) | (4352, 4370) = 2.4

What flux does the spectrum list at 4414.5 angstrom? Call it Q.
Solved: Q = 16.46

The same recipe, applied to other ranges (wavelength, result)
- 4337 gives 14.42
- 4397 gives 14.96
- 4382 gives 14.19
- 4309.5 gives 10.13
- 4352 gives 14.38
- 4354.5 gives 15.18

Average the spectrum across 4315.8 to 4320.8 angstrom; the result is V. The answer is 14.6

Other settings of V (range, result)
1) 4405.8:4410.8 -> 15.5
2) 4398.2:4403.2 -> 15.2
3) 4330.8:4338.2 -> 15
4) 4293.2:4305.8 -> 11.6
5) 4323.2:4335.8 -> 14.3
